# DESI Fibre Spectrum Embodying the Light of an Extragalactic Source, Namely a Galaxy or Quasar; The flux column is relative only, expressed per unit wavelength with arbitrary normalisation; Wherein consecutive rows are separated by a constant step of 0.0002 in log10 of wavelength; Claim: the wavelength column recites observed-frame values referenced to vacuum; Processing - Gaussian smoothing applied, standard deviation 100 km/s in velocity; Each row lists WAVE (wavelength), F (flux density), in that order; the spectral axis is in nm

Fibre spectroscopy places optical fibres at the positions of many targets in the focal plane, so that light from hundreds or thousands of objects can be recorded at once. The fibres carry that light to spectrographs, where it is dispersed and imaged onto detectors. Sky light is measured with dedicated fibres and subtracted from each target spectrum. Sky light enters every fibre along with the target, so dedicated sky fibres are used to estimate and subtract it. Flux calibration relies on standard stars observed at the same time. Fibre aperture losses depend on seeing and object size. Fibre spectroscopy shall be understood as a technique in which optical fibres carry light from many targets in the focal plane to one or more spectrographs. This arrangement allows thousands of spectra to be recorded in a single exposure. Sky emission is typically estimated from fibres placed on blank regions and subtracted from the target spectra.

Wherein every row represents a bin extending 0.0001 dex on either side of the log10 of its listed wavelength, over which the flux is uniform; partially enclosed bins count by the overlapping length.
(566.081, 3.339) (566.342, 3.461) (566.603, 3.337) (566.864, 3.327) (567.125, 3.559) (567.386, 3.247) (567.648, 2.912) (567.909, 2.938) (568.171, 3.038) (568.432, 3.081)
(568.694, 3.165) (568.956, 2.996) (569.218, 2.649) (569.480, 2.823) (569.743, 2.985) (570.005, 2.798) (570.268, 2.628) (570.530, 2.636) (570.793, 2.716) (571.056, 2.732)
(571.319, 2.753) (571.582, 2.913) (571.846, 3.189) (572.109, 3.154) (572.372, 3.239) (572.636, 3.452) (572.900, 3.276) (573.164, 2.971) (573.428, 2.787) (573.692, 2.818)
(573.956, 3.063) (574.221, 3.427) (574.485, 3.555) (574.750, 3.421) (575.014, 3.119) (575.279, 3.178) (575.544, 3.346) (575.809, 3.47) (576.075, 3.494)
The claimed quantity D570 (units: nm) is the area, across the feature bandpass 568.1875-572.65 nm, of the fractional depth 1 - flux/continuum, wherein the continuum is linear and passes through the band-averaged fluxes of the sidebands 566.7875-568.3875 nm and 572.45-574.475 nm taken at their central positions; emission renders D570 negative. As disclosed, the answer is 0.32 nm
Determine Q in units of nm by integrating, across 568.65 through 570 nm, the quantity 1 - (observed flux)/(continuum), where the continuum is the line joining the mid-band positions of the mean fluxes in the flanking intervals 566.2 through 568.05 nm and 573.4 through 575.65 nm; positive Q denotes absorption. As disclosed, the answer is 0.143 nm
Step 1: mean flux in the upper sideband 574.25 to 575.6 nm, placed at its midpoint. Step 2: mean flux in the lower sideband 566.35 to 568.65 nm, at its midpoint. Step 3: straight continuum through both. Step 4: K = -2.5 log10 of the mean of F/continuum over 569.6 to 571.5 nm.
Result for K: 0.180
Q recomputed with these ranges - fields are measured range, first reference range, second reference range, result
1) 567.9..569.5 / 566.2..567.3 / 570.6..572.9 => 0.145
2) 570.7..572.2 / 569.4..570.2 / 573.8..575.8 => 0.047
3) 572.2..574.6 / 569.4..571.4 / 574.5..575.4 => -0.056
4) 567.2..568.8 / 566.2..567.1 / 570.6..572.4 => 0.091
